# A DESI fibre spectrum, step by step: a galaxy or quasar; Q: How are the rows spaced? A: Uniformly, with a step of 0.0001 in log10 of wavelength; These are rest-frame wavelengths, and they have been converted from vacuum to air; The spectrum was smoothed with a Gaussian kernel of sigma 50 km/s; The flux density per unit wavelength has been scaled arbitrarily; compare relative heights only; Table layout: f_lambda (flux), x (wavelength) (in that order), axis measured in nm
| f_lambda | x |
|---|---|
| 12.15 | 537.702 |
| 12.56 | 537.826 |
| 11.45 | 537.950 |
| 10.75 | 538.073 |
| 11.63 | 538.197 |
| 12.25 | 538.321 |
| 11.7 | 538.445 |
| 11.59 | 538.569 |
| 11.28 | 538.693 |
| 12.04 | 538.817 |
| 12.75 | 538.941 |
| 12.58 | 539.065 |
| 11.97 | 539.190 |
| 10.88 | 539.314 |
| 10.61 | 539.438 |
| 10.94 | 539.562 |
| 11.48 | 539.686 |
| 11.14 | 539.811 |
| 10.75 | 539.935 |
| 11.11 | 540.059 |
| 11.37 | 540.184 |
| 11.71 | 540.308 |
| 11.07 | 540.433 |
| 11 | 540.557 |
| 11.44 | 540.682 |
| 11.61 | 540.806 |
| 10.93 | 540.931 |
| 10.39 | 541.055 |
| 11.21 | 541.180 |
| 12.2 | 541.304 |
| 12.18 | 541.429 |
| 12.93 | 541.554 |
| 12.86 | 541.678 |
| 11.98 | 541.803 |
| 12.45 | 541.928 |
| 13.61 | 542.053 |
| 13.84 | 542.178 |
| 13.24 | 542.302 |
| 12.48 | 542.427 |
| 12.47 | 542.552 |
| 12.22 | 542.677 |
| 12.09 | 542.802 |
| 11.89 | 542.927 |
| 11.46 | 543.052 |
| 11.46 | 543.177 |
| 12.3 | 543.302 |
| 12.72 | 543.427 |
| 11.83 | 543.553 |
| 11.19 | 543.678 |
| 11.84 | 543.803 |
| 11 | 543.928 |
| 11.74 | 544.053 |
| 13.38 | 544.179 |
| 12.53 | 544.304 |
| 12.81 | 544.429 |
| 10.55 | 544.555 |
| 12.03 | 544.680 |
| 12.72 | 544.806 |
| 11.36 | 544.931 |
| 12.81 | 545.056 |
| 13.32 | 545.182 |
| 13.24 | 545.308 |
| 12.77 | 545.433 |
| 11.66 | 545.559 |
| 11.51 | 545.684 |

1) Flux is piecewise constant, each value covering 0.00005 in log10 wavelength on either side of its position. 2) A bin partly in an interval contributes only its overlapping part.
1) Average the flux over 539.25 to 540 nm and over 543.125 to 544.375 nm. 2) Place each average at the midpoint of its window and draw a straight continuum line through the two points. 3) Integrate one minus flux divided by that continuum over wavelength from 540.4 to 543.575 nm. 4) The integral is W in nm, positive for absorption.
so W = -0.140 nm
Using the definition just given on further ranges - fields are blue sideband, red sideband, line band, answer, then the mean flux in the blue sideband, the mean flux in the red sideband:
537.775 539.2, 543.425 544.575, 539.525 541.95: 0.077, 11.9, 12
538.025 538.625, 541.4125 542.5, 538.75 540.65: 0.101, 11.6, 12.9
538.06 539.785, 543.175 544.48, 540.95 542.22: -0.044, 11.6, 12.1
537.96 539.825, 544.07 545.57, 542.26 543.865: 0.013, 11.6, 12.4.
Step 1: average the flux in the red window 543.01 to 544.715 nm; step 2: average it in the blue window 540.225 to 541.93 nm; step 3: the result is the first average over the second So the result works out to 1.02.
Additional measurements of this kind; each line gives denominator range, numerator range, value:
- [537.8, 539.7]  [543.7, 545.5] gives 1.05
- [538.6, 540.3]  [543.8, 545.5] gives 1.07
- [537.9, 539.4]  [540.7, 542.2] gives 1.03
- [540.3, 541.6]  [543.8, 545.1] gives 1.05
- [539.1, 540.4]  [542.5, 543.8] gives 1.07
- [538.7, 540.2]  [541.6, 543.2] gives 1.09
